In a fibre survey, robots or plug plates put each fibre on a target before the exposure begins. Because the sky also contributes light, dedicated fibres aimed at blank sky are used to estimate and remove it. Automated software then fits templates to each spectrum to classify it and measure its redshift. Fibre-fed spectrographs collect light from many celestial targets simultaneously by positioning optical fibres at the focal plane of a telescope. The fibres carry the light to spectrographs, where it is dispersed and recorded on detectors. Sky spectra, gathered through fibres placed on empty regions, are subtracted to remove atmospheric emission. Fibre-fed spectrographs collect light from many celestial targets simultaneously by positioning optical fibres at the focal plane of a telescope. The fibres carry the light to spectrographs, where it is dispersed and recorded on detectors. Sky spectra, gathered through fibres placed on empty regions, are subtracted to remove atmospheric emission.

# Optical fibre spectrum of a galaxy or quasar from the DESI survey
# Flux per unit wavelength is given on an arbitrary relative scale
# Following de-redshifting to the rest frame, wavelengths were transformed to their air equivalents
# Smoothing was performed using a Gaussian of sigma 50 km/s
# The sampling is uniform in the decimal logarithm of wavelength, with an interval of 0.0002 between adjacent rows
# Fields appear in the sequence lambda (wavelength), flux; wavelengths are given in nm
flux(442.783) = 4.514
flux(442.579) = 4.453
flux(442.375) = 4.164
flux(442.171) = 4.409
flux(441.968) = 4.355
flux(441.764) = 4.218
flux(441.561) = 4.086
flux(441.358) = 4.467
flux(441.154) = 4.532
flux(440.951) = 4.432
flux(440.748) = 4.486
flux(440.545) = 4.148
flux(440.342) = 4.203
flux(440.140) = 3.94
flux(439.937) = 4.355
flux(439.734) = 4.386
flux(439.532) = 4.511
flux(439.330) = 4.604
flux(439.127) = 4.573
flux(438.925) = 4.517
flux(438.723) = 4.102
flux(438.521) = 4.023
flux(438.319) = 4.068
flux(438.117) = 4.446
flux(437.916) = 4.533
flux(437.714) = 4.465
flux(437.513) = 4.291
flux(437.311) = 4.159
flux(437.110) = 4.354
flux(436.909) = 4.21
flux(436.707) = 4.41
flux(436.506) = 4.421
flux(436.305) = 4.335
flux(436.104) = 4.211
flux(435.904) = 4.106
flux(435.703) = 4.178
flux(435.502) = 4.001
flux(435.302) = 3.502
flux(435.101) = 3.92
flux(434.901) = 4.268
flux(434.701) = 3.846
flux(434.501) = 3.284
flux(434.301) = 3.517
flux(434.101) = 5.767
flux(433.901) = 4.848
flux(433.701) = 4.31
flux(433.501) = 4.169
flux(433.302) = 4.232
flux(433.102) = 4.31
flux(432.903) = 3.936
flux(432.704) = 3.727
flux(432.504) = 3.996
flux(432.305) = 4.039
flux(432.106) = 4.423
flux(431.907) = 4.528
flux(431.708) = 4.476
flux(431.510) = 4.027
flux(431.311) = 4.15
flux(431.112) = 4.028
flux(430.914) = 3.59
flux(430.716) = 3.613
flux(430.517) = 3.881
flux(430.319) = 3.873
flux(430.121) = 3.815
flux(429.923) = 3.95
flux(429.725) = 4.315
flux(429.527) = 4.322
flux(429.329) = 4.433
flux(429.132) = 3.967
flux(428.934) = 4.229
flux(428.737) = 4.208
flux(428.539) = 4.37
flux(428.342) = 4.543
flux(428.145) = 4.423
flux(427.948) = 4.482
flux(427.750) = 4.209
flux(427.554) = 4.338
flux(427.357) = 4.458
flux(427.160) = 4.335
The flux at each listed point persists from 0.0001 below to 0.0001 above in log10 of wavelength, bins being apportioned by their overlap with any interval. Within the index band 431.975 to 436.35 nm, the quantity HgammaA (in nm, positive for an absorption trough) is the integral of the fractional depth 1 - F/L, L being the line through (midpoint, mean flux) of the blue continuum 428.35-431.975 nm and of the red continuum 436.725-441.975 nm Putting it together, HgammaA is 0.07 nm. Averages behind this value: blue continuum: 4.11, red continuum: 4.33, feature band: 4.13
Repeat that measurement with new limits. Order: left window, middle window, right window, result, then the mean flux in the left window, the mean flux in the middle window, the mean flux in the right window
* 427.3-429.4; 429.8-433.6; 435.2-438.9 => 0.22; 4.33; 4.04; 4.22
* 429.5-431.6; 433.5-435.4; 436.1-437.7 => 0.01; 3.95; 4.14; 4.31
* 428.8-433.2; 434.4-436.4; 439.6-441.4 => 0.11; 4.08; 3.97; 4.33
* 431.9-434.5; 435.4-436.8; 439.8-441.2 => 0.01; 4.25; 4.24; 4.29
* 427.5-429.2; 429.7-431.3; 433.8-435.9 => 0.14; 4.31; 3.88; 4.11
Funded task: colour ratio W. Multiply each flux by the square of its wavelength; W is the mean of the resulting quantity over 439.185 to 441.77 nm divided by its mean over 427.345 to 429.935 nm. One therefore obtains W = 1.06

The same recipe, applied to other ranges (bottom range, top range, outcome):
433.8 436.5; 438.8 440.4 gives 1.08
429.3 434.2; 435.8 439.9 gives 1.07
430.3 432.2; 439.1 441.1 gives 1.12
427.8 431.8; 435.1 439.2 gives 1.06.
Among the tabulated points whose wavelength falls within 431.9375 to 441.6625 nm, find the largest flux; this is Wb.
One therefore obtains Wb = 5.767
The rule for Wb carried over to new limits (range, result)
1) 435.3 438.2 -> 4.533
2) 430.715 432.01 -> 4.528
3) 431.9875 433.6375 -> 4.423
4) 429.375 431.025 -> 4.322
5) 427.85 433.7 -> 4.543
